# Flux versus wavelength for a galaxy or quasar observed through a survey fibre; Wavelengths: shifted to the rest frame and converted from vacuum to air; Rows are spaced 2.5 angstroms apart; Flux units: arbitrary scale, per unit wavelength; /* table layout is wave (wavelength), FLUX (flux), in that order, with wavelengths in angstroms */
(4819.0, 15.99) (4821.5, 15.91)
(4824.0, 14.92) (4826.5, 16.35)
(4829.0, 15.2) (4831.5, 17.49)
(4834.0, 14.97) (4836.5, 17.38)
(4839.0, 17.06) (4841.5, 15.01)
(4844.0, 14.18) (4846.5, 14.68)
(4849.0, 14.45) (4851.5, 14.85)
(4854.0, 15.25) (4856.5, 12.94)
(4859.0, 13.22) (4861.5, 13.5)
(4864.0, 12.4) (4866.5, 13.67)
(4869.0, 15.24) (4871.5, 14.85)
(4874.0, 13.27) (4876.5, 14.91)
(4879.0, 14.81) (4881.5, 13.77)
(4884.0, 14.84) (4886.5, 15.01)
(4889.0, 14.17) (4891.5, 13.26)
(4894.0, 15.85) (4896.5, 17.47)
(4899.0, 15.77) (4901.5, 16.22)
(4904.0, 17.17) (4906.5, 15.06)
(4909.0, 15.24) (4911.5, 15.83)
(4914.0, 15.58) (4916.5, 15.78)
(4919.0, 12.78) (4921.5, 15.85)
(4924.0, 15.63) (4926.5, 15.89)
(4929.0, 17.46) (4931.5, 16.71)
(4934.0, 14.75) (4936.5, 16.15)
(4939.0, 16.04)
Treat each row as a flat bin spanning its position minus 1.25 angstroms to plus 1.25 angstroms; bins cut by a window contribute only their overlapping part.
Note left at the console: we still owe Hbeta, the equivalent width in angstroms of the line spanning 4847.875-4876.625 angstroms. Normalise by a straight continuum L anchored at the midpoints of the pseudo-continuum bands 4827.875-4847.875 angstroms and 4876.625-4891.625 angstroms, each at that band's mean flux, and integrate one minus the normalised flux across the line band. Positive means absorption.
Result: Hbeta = 2.0 angstroms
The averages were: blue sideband 15.7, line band 14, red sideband 14.4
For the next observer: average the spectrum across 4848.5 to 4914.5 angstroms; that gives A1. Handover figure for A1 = 14.8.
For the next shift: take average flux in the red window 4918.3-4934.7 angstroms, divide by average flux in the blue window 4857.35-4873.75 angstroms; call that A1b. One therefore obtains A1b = 1.1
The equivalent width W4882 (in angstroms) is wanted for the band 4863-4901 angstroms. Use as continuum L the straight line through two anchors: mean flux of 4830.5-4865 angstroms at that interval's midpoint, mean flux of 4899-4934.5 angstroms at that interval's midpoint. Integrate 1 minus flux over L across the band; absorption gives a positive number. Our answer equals 1.52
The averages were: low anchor 14.8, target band 14.7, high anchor 15.7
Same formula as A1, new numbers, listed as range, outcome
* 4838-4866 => 14.3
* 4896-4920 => 15.7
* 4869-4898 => 14.8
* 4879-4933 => 15.5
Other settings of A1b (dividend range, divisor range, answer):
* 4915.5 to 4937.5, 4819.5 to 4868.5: 1.05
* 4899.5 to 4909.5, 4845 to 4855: 1.08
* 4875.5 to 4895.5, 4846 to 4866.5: 1.05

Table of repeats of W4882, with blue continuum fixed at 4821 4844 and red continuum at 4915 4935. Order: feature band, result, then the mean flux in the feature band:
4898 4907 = -0.3 angstroms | 16.1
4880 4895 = 1.2 angstroms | 14.5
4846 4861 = 1.6 angstroms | 14.2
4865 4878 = 1.2 angstroms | 14.4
